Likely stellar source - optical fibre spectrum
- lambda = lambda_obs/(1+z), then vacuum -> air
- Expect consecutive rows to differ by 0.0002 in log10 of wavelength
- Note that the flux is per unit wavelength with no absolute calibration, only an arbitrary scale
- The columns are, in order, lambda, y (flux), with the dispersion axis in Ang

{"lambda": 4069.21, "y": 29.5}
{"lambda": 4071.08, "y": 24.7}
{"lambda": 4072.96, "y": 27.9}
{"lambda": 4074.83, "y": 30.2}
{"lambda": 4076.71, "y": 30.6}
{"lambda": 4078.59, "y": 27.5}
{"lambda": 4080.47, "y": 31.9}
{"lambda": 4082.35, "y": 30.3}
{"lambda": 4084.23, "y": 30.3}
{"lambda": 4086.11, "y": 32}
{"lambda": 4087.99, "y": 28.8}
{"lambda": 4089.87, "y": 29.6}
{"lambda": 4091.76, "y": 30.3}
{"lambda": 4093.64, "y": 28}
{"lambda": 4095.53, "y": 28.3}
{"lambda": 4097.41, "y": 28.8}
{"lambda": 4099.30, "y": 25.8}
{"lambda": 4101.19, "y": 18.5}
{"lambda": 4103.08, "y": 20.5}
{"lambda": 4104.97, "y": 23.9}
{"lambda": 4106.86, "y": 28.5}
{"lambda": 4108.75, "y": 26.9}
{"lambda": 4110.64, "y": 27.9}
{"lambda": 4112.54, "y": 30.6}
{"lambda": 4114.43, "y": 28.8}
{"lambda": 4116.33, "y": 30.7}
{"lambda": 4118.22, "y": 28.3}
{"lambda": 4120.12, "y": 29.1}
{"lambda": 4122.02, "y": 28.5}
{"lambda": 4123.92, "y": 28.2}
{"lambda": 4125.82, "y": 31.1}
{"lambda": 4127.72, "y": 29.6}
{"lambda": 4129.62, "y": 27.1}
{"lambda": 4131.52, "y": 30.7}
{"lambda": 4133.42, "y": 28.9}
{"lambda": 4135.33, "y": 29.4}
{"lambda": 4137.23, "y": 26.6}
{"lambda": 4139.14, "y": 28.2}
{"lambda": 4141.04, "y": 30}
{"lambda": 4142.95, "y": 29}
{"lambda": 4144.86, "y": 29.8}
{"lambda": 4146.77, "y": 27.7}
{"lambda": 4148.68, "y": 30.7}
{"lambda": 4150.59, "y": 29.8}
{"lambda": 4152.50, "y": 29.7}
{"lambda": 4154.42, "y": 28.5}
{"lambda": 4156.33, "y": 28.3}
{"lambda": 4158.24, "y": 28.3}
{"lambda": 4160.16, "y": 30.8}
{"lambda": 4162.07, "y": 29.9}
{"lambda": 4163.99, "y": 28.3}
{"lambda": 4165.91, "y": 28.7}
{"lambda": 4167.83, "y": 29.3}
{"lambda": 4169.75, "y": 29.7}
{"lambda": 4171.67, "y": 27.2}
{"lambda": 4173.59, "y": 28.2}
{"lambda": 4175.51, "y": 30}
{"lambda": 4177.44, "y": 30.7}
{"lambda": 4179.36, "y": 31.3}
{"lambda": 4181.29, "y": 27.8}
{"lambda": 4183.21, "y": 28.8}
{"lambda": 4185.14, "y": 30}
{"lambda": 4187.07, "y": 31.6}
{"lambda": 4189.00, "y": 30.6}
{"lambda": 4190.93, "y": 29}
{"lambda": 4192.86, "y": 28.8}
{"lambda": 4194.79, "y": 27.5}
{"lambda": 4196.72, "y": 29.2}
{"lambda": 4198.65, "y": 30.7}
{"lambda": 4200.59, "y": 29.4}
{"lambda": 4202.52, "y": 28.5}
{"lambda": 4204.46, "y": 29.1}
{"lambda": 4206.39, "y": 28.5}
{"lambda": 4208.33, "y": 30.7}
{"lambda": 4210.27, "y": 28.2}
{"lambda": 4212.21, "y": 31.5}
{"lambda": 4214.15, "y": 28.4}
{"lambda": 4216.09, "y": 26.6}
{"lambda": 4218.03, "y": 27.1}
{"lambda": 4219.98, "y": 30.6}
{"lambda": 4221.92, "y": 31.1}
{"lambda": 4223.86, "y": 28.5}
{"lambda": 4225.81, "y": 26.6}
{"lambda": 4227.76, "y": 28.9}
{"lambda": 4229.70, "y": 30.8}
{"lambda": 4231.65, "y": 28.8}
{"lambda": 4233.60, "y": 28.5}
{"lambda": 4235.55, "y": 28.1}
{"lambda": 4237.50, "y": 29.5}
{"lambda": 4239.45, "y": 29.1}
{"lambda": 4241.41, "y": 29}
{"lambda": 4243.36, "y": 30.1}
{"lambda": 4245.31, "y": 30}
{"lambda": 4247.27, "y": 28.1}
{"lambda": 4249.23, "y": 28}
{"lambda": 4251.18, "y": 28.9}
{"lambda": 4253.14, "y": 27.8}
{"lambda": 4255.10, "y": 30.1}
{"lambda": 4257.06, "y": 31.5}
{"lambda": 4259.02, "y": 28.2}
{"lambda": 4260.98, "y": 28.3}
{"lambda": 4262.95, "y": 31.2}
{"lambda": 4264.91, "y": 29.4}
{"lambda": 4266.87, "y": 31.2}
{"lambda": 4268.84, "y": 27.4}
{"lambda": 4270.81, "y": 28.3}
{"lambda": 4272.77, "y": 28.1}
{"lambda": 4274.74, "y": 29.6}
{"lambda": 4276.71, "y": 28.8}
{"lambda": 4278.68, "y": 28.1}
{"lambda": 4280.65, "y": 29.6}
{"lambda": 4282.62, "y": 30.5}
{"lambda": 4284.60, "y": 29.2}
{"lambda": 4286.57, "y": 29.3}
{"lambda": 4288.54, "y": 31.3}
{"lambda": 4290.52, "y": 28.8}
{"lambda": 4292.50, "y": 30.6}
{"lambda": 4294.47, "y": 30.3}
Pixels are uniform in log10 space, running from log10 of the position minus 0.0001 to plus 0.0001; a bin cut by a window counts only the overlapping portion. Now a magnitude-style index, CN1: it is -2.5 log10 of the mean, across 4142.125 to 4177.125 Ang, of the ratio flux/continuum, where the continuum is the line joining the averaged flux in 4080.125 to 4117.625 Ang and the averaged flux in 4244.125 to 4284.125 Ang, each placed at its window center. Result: -0.028 mag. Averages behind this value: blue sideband 28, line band 29.1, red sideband 29.2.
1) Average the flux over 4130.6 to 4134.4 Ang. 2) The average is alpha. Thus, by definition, 29.8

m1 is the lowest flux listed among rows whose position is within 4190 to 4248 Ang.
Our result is 26.6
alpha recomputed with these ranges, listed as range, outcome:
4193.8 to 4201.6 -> 29.2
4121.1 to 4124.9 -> 28.4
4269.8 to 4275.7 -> 28.7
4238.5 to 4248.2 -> 29.3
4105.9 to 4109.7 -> 27.7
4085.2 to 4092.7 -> 30.2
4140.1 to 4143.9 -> 29.5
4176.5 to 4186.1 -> 29.7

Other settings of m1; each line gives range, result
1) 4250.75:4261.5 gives 27.8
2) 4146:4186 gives 27.2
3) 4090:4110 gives 18.5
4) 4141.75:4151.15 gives 27.7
